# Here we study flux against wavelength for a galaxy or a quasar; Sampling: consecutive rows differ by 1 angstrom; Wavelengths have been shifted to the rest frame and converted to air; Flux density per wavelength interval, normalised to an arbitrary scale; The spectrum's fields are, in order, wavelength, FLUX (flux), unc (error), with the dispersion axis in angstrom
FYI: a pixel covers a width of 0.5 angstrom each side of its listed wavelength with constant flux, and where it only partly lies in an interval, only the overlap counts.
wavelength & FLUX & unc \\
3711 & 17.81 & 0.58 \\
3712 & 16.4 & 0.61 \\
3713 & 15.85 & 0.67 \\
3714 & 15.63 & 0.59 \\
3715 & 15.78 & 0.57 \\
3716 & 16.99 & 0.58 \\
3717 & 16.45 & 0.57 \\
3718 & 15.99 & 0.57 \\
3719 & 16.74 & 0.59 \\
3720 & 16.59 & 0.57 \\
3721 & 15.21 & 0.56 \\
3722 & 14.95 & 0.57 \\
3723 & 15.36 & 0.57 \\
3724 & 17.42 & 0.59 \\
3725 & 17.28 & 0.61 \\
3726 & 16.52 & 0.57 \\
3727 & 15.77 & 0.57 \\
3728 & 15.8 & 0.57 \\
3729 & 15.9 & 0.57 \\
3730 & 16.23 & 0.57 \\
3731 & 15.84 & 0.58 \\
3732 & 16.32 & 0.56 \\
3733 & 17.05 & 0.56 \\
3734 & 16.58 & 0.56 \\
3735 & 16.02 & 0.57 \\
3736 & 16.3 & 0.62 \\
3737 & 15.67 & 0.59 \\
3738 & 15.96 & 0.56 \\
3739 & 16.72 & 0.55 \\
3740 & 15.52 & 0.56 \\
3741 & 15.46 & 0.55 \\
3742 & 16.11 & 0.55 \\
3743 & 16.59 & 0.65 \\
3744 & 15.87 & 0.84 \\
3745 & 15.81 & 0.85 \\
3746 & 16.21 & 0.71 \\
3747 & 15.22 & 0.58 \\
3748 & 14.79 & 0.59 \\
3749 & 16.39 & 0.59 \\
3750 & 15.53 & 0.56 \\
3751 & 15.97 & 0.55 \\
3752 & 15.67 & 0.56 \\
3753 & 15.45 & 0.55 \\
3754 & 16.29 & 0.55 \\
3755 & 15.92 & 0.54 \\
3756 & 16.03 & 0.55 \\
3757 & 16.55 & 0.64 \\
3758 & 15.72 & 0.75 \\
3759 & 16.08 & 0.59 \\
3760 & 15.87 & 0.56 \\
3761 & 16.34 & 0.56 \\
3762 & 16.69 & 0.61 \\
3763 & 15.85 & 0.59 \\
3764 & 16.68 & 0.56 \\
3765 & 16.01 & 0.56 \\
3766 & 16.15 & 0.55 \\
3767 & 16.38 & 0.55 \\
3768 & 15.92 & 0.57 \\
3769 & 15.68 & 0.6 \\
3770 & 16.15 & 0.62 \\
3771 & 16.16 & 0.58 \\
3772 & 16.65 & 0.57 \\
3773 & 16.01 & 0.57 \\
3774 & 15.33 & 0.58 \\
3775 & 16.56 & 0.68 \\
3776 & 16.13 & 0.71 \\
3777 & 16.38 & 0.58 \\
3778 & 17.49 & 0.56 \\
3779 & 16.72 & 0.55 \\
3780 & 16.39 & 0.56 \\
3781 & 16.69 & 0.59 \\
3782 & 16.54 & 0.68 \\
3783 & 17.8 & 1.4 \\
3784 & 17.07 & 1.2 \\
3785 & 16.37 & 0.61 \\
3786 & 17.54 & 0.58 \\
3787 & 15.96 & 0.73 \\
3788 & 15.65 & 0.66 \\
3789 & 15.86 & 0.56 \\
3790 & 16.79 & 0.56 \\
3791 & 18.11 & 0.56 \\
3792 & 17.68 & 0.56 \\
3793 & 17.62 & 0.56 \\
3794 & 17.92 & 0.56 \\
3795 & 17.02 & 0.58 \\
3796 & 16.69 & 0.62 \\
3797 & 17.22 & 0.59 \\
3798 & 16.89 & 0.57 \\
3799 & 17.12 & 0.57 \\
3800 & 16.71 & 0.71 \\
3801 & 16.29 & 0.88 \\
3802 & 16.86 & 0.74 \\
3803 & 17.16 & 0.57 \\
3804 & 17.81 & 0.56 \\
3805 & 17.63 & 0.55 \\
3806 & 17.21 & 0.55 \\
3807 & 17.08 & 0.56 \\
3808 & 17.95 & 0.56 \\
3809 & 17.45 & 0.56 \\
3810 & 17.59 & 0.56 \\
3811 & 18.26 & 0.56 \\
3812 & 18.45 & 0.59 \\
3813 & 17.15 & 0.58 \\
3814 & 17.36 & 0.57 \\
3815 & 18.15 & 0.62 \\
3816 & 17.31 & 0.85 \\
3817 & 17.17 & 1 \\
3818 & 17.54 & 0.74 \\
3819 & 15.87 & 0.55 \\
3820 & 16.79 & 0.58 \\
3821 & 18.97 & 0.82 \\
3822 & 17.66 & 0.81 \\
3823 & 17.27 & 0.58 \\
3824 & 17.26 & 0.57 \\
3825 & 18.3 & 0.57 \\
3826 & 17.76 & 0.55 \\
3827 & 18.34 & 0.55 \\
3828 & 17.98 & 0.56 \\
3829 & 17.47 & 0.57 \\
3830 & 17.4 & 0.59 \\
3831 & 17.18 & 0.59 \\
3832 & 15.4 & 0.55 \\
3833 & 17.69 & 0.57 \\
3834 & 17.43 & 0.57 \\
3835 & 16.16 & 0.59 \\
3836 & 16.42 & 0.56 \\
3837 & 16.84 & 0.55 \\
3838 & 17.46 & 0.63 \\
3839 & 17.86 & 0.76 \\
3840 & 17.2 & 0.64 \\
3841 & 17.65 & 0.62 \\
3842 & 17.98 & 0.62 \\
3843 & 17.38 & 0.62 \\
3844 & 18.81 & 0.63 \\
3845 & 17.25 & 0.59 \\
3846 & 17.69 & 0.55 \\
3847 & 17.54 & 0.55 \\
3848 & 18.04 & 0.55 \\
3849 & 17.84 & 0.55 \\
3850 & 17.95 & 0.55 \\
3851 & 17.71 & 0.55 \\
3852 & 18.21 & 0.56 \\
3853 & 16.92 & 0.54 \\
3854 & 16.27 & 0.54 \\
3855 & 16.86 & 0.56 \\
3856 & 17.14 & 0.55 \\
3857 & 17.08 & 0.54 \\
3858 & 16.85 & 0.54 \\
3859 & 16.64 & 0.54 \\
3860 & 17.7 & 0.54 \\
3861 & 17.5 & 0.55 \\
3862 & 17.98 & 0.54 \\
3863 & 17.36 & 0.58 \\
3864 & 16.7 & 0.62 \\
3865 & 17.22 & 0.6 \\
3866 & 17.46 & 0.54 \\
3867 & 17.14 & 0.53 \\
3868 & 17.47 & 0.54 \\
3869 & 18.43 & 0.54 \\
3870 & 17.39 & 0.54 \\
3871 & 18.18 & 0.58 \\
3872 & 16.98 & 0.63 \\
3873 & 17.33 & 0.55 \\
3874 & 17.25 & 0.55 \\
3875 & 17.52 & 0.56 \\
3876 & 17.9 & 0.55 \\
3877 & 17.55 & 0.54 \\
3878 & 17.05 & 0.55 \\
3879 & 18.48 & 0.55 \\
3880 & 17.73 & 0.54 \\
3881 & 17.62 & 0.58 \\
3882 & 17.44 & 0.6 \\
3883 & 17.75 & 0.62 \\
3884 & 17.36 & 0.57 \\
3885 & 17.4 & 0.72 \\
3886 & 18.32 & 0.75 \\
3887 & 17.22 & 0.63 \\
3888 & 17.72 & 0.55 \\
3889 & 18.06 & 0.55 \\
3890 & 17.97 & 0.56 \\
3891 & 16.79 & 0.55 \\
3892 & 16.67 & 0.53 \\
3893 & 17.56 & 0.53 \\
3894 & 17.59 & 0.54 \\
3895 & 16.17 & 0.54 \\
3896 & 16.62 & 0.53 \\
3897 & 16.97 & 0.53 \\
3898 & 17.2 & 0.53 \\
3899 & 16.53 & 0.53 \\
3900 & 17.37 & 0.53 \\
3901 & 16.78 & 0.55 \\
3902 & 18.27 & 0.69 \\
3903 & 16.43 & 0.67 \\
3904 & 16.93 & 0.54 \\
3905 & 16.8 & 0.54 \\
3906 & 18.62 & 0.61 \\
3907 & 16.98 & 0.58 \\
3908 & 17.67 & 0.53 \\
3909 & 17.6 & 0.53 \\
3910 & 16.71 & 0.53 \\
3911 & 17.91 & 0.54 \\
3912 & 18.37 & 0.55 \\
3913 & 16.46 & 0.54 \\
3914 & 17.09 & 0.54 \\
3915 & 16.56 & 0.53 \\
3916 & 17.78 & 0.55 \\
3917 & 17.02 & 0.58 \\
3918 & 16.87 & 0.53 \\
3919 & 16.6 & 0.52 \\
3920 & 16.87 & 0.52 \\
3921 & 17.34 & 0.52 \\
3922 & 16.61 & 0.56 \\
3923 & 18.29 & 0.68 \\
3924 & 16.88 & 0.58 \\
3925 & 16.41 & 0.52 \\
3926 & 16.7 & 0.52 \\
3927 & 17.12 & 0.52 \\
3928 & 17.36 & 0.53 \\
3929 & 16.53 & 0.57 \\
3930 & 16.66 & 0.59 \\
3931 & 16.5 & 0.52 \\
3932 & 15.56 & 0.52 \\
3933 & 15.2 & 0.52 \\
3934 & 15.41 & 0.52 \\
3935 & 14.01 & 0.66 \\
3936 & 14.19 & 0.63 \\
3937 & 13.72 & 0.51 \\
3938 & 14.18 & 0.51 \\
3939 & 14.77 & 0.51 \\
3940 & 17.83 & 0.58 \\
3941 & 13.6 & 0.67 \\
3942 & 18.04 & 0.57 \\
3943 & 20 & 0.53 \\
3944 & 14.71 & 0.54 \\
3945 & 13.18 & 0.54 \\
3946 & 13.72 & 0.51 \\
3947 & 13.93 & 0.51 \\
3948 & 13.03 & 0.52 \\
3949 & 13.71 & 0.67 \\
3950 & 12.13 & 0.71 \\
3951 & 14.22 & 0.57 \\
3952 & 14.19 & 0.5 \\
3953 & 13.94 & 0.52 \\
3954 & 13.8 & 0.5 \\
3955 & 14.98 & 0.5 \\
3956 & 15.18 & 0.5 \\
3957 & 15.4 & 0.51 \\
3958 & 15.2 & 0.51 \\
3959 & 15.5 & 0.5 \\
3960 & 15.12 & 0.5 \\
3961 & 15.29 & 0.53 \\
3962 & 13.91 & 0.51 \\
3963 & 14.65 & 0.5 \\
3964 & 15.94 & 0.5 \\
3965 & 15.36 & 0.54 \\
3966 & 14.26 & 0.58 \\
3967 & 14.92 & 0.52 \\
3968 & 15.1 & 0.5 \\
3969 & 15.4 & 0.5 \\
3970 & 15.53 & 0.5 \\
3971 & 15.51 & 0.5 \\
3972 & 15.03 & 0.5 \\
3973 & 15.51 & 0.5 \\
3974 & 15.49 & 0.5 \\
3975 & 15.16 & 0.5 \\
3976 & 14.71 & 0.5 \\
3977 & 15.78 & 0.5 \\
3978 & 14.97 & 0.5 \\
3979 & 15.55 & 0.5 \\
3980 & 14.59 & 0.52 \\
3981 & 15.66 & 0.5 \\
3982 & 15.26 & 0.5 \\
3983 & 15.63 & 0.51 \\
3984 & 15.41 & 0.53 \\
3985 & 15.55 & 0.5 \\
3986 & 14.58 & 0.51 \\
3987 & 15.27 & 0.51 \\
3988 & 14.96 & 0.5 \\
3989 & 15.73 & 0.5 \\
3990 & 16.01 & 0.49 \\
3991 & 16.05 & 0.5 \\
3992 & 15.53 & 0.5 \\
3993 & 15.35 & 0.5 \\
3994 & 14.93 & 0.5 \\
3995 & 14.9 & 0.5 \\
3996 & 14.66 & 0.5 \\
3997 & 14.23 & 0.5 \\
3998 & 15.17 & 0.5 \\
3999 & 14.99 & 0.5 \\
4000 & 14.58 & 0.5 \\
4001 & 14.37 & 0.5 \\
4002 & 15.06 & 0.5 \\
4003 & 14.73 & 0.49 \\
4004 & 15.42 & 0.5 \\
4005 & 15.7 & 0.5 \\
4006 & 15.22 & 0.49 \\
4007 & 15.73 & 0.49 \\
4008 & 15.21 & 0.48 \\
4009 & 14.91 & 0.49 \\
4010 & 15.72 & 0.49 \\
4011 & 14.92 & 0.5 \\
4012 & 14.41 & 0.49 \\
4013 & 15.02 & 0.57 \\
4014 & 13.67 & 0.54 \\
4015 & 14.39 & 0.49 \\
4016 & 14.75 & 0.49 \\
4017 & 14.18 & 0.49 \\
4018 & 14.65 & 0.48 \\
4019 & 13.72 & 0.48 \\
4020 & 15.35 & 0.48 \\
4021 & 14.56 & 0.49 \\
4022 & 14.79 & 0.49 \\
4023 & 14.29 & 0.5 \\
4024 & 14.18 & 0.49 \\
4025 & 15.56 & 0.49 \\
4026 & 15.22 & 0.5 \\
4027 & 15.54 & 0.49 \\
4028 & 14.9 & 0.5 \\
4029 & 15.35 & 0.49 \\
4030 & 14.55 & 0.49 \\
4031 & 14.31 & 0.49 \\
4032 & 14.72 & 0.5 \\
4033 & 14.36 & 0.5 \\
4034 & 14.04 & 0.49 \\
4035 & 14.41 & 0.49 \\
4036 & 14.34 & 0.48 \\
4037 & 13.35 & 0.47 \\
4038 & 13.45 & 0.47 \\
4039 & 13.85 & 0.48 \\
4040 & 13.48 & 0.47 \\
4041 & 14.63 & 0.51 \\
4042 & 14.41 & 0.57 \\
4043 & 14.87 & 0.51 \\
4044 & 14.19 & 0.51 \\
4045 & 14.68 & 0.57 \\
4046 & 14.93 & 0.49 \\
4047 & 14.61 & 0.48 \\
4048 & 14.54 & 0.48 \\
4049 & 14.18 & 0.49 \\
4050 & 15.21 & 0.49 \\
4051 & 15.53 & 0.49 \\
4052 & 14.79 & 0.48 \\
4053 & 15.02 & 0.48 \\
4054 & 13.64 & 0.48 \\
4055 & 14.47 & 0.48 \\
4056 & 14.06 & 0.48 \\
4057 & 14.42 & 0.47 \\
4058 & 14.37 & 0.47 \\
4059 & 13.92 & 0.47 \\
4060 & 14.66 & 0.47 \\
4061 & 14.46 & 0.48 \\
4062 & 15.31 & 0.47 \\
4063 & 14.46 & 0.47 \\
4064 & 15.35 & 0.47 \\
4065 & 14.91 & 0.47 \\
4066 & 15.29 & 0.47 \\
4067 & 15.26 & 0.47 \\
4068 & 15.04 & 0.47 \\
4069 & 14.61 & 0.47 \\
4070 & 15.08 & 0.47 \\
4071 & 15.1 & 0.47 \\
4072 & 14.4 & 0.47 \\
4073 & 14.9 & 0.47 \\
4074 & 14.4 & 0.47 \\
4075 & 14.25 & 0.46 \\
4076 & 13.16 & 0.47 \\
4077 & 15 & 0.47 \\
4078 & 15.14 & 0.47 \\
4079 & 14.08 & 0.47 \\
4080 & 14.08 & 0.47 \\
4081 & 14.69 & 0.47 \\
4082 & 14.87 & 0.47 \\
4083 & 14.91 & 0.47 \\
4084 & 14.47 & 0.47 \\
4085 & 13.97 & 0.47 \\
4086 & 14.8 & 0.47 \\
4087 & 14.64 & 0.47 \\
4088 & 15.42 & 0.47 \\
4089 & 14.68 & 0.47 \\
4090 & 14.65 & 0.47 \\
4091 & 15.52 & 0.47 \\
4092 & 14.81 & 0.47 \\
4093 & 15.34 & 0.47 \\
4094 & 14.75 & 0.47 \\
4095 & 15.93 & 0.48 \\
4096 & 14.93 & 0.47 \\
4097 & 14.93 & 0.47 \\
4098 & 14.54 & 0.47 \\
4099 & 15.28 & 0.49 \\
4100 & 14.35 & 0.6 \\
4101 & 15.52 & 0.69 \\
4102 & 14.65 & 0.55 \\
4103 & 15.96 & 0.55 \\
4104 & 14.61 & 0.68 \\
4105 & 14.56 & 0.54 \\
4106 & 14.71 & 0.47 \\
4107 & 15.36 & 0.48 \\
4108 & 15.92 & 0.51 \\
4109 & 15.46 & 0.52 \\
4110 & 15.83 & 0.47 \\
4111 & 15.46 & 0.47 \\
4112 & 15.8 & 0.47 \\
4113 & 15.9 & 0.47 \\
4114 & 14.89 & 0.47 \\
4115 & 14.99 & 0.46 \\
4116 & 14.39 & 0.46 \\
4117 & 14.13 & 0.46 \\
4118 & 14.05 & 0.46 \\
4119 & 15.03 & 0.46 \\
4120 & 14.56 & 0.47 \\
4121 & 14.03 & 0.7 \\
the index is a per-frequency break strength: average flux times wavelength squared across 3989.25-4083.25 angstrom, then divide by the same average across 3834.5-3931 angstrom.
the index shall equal 0.92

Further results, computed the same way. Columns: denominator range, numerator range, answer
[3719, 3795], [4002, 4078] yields 1.04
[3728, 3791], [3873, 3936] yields 1.14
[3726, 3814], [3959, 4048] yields 1.02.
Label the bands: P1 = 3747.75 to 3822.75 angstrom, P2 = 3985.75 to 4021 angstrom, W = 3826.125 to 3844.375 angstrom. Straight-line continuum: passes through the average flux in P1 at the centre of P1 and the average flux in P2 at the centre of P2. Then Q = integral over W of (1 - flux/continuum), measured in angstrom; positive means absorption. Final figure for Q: -1.2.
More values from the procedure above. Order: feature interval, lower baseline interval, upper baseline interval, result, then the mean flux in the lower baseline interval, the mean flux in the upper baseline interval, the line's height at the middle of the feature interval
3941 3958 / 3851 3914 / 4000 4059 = 1.6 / 17.4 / 14.6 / 16.1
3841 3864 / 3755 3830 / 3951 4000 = -1.6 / 16.9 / 15.1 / 16.3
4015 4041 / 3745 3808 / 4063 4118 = 1.3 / 16.5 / 14.9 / 15.2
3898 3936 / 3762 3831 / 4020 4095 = -2.2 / 17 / 14.6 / 15.9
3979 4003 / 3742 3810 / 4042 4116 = 0.3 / 16.5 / 14.8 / 15.3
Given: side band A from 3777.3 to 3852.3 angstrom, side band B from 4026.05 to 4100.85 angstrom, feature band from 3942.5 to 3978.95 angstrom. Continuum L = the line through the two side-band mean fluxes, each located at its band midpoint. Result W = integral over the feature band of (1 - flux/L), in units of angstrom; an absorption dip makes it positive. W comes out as 2.1 angstrom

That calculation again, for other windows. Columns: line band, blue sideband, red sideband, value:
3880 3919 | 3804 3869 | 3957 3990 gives -2.1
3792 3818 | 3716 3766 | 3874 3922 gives -1.2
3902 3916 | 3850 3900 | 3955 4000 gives -0.5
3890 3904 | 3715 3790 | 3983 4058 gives -1.5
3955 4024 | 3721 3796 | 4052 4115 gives 1.0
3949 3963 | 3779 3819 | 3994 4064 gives 0.9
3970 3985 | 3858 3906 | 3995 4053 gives 0.2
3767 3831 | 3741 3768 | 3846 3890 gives -1.9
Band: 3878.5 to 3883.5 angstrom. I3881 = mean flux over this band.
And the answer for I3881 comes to 17.8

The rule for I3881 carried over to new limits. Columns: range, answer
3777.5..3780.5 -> 16.9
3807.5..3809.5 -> 17.7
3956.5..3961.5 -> 15.3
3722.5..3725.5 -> 16.7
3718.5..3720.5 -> 16.7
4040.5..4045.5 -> 14.6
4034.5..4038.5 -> 13.9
